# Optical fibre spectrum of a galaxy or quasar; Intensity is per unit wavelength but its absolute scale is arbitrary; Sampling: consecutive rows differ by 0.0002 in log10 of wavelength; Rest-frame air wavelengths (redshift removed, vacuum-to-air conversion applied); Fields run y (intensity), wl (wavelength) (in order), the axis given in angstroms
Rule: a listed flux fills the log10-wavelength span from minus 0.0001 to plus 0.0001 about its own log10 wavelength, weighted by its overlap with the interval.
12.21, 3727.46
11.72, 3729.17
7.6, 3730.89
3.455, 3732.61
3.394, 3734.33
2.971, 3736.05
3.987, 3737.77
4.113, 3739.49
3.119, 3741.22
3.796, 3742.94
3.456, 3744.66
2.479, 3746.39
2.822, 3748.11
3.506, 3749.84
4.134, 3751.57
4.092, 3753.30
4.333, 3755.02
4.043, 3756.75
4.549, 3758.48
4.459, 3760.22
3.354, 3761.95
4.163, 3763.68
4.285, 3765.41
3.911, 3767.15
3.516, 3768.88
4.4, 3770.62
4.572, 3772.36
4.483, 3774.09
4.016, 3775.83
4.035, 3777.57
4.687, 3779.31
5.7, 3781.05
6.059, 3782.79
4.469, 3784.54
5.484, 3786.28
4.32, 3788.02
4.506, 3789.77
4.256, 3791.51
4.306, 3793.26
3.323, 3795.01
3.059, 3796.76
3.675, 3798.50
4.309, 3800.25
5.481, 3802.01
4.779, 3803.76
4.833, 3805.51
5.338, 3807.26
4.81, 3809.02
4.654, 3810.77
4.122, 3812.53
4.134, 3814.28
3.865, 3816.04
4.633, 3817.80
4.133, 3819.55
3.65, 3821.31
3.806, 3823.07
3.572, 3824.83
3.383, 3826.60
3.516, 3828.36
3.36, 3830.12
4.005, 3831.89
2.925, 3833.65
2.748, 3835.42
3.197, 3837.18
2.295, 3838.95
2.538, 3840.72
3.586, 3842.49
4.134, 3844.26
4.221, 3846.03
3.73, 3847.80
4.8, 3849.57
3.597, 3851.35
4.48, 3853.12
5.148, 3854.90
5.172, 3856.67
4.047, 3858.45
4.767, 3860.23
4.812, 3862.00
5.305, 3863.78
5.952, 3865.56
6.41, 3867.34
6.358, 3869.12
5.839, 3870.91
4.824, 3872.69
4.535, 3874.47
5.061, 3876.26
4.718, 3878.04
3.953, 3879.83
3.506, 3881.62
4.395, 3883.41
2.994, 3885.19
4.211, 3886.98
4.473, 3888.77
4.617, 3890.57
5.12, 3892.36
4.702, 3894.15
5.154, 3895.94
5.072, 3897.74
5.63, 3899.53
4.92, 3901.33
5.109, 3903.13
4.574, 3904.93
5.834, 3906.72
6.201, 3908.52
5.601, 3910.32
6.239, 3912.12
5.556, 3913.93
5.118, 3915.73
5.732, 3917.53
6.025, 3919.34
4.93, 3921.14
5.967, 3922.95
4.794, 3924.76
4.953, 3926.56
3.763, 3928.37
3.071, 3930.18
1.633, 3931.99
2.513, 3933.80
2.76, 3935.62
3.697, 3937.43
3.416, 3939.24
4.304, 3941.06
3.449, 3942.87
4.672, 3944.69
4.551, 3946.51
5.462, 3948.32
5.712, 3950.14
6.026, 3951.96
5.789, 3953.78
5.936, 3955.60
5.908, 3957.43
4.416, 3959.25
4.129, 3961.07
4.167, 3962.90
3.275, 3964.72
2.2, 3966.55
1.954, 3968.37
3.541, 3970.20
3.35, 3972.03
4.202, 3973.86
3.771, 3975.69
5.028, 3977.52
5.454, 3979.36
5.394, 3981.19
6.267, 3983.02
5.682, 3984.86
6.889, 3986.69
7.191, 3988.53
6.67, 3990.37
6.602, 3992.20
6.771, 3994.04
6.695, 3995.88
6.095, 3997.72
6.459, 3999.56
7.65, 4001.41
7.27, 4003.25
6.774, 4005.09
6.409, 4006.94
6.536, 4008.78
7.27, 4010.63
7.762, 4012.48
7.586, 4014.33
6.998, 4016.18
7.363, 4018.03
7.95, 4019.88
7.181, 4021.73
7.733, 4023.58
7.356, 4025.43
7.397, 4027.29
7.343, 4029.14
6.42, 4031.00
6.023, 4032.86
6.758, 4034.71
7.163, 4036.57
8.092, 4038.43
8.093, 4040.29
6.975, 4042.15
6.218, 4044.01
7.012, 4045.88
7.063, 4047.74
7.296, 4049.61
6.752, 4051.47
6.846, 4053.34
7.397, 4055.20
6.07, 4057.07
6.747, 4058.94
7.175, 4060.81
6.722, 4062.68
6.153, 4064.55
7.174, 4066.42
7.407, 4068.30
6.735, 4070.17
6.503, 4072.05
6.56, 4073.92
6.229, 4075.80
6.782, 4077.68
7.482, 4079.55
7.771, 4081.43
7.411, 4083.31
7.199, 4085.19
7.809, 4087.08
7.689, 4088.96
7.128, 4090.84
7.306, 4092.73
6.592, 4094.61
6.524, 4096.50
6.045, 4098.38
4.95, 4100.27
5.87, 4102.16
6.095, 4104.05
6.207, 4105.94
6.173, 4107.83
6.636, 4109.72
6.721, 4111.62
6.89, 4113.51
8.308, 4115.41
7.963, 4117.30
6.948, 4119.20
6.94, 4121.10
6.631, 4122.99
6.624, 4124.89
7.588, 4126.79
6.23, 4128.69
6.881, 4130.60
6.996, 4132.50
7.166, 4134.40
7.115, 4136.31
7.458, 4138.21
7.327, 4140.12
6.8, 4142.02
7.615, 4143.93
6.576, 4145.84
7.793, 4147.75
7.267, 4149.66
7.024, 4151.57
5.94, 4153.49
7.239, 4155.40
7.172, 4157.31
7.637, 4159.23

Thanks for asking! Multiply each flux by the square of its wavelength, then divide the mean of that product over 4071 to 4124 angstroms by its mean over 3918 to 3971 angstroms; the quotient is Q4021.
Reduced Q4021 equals 1.73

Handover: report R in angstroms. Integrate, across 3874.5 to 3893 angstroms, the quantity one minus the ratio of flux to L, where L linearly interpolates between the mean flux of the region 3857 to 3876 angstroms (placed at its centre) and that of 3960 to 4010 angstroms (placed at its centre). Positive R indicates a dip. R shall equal 3.5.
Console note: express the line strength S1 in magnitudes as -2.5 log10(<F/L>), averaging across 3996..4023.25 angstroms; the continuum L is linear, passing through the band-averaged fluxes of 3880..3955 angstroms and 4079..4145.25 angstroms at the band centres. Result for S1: -0.23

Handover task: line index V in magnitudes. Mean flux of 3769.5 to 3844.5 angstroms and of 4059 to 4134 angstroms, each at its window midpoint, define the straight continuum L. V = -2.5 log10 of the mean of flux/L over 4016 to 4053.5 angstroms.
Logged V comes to -0.14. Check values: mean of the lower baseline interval 4.11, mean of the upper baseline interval 6.85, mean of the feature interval 7.15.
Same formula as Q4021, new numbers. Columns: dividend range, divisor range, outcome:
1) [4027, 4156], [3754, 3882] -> 1.84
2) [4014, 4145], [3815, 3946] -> 1.75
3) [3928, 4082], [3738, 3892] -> 1.56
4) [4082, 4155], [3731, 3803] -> 2.01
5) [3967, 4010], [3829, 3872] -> 1.43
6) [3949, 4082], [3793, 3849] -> 1.81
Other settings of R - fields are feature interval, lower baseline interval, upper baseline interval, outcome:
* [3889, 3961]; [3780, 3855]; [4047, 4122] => 5.0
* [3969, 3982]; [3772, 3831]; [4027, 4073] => 3.9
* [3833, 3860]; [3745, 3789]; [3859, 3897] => 5.0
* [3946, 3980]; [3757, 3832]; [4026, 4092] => 8.8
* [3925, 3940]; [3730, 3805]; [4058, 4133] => 6.0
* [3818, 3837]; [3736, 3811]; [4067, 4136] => 4.5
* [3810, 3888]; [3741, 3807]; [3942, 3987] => 3.2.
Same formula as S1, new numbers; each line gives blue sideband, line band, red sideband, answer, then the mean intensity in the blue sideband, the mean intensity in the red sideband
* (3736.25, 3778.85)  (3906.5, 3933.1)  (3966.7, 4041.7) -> 0.11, 3.9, 6.39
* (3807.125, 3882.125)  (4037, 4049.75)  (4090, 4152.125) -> -0.18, 4.27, 6.86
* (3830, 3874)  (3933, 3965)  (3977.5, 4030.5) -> 0.31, 4.35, 6.85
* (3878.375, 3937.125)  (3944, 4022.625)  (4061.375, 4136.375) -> -0.04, 4.65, 6.85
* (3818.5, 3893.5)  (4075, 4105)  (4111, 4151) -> -0.02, 4.24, 7.14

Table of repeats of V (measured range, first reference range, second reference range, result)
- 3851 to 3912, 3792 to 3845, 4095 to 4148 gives -0.107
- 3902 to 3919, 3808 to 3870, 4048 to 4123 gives -0.126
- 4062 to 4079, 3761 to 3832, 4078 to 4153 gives -0.022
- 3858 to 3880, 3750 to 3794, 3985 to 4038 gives 0.054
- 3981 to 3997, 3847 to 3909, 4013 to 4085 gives -0.038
